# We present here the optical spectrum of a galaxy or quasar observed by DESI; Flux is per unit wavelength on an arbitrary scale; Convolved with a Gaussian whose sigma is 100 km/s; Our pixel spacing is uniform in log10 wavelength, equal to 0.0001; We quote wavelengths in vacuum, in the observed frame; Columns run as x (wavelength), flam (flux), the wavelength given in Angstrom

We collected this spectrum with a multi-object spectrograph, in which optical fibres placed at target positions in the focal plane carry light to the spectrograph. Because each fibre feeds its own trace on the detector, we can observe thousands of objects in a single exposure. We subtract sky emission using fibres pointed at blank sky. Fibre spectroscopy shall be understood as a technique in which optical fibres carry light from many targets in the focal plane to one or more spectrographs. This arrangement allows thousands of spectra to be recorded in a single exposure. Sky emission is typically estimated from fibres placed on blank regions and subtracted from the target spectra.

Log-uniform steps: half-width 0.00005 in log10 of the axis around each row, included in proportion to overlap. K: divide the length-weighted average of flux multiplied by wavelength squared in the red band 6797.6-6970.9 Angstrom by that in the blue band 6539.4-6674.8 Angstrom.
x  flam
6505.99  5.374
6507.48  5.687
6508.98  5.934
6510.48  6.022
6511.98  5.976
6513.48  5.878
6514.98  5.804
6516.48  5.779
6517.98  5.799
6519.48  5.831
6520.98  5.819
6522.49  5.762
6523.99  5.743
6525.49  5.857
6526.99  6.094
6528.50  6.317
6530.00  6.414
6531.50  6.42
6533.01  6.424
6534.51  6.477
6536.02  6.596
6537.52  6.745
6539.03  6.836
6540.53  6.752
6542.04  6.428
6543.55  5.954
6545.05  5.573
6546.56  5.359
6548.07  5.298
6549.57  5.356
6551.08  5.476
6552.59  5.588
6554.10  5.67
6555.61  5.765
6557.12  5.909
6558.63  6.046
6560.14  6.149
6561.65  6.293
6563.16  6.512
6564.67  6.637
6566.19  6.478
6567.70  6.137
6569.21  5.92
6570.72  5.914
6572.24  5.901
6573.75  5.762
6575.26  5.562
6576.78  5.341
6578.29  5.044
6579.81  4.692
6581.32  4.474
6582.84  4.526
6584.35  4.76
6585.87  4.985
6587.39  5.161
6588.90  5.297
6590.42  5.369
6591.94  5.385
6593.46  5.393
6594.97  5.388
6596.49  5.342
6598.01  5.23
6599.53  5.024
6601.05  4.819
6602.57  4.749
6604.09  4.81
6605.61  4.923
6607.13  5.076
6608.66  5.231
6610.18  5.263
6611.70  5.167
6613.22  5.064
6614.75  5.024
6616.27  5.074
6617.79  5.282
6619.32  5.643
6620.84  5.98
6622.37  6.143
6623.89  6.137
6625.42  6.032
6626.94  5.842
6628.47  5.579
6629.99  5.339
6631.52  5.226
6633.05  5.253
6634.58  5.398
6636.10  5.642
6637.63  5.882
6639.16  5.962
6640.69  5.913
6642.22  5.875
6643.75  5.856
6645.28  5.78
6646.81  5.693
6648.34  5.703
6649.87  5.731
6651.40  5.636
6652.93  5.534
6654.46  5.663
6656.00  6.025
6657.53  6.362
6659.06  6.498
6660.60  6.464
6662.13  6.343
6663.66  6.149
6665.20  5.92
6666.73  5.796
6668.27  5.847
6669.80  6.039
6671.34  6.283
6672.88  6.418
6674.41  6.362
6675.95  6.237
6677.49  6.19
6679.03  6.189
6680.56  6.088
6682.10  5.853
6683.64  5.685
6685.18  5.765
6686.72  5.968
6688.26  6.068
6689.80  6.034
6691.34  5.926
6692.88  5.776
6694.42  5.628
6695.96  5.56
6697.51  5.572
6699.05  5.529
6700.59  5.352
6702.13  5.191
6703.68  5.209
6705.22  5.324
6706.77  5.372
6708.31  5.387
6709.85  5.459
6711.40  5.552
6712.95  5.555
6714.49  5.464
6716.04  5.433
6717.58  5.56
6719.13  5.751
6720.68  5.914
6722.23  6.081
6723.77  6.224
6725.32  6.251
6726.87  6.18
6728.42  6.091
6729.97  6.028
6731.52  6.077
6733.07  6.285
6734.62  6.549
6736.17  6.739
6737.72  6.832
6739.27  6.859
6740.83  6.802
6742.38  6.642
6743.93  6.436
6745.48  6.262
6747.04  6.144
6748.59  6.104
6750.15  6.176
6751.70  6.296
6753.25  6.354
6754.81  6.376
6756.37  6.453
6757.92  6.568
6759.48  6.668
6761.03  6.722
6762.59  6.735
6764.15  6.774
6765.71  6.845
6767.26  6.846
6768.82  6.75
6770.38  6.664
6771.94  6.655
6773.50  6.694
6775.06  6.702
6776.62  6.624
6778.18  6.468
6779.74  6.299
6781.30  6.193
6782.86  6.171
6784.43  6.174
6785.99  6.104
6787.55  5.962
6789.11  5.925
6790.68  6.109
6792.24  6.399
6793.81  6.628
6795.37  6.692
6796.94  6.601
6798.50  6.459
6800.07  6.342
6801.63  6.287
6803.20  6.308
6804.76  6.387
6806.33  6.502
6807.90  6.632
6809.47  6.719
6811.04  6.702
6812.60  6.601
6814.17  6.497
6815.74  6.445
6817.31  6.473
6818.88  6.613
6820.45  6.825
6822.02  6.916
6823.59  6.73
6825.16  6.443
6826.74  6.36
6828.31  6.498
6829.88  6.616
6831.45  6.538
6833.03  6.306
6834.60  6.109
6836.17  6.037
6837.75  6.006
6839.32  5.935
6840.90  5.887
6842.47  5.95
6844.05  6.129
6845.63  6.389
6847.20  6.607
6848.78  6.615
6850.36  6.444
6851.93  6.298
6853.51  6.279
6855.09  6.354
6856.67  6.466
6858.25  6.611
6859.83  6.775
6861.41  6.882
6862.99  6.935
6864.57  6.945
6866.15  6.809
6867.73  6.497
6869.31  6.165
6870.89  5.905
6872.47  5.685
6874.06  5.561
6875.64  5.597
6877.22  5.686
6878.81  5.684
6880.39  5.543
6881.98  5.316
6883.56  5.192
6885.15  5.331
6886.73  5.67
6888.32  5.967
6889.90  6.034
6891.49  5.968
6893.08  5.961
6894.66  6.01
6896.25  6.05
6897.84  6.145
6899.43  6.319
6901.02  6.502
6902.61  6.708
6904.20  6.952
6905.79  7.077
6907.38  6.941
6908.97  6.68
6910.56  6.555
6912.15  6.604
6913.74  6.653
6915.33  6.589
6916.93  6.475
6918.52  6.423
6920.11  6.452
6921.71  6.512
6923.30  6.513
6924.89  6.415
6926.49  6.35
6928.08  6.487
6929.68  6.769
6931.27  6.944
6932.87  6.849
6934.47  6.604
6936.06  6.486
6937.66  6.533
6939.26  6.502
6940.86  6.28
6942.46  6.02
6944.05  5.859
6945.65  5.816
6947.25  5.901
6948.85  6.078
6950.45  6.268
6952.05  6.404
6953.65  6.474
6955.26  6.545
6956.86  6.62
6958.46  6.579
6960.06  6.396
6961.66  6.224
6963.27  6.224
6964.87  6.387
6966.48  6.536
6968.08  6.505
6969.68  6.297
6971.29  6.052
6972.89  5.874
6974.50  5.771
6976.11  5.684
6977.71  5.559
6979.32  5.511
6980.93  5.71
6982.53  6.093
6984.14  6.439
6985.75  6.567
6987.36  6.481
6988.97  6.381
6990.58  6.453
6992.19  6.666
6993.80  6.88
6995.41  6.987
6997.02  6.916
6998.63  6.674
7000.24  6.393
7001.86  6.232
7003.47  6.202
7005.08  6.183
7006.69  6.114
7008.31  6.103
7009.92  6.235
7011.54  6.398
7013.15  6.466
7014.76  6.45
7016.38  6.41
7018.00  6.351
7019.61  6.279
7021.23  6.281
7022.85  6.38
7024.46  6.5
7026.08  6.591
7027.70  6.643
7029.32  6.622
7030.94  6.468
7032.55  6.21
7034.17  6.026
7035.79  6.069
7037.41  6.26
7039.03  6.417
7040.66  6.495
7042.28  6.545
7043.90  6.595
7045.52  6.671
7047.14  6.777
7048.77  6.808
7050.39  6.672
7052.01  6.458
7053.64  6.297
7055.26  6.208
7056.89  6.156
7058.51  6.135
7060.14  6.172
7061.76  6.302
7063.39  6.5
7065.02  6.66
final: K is 1.22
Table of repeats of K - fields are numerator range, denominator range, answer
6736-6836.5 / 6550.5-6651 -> 1.24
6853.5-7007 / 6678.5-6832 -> 1.06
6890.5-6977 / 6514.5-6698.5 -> 1.22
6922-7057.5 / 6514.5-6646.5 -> 1.27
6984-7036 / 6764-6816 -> 1.06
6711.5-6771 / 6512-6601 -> 1.16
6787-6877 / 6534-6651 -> 1.23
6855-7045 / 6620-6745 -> 1.16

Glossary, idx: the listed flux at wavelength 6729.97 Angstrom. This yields 6.028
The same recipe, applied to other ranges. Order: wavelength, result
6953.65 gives 6.474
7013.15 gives 6.466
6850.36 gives 6.444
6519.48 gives 5.831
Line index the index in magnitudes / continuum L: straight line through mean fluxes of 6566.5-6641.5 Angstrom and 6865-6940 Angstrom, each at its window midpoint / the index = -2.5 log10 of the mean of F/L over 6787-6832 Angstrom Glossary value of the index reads -0.09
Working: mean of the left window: 5.38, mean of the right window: 6.27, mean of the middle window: 6.49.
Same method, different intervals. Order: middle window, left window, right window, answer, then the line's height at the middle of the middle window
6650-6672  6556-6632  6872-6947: -0.07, 5.63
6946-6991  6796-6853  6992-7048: 0.04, 6.44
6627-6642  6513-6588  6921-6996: 0.06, 5.94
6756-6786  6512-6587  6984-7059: -0.08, 6.13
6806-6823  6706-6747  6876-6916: -0.09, 6.12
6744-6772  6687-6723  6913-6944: -0.12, 5.81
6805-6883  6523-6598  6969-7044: -0.04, 6.12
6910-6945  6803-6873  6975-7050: -0.01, 6.41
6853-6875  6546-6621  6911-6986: -0.05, 6.11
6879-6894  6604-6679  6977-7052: 0.09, 6.18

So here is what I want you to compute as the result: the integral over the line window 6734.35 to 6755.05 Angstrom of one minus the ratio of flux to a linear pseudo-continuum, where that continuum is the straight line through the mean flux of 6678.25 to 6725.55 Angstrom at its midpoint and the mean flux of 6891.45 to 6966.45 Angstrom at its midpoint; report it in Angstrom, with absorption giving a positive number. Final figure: -2.3 Angstrom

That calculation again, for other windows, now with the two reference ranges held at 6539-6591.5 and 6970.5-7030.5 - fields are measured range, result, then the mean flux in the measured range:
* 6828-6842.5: -0.3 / 6.19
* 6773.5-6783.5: -0.8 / 6.44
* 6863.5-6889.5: 1.1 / 5.86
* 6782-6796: -0.6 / 6.23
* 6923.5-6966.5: -1.1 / 6.39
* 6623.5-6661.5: -0.1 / 5.8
